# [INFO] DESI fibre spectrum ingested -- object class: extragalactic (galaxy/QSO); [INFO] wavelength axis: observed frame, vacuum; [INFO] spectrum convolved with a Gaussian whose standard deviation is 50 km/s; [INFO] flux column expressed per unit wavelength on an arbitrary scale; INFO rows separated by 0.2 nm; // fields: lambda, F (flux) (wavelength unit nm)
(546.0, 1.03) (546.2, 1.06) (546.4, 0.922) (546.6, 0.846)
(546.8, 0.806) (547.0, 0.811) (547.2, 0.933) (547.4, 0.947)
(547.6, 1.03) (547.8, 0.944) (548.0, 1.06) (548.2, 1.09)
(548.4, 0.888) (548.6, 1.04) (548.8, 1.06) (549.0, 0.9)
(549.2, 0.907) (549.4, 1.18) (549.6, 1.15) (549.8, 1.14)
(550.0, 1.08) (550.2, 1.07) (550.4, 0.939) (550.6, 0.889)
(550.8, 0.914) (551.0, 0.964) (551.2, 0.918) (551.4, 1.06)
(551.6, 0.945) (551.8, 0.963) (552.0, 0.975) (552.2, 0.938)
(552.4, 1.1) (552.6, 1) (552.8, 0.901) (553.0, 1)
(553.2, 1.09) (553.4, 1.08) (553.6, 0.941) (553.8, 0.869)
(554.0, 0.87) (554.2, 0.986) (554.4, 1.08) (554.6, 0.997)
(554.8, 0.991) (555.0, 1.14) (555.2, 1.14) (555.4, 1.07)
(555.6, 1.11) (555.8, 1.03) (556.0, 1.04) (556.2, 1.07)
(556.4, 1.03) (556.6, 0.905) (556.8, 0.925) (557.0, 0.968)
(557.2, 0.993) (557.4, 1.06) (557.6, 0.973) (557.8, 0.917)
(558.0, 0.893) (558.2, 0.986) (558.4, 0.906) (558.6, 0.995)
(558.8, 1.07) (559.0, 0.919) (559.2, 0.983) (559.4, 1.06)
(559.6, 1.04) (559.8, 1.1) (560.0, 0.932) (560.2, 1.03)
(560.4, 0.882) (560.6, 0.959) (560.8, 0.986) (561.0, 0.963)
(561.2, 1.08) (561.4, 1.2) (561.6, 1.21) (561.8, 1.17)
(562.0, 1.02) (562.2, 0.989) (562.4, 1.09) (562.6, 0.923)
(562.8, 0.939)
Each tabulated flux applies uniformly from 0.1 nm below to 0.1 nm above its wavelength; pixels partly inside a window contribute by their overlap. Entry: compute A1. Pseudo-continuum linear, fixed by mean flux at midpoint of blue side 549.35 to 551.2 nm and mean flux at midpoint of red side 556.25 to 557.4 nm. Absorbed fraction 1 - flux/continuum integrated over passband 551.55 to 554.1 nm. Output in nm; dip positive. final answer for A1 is 0.08 nm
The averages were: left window 1.03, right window 0.977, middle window 0.975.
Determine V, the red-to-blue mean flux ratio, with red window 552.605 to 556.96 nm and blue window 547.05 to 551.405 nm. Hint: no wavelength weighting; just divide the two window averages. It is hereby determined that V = 1.0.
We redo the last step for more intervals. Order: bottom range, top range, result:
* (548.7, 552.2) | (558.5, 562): 1.03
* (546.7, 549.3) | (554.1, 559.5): 1.06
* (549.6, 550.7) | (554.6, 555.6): 1.04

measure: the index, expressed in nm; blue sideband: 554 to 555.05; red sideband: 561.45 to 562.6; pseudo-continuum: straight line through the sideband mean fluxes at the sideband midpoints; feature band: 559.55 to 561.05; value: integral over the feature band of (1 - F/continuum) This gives 0.12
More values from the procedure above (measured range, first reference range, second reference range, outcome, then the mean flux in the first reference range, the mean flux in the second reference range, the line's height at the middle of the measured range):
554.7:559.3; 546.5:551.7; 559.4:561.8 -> 0.08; 0.981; 1.04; 1.02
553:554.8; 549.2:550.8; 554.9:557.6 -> 0.08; 1.04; 1.03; 1.04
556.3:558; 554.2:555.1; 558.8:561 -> 0.09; 1.04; 0.992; 1.02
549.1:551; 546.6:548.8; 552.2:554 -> -0.11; 0.955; 0.987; 0.969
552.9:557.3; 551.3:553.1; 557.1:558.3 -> -0.16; 0.987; 0.97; 0.978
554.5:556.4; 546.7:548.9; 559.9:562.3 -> -0.11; 0.964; 1.04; 1.01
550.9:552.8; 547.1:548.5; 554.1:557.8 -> 0.05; 0.985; 1.03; 1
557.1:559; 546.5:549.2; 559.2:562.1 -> 0.09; 0.949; 1.04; 1.02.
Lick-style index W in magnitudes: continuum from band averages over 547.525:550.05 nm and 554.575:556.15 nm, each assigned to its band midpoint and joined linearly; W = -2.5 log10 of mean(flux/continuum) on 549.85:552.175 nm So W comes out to 0.07 mag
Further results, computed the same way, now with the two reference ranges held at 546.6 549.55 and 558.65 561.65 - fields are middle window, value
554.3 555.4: -0.073 mag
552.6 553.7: -0.010 mag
